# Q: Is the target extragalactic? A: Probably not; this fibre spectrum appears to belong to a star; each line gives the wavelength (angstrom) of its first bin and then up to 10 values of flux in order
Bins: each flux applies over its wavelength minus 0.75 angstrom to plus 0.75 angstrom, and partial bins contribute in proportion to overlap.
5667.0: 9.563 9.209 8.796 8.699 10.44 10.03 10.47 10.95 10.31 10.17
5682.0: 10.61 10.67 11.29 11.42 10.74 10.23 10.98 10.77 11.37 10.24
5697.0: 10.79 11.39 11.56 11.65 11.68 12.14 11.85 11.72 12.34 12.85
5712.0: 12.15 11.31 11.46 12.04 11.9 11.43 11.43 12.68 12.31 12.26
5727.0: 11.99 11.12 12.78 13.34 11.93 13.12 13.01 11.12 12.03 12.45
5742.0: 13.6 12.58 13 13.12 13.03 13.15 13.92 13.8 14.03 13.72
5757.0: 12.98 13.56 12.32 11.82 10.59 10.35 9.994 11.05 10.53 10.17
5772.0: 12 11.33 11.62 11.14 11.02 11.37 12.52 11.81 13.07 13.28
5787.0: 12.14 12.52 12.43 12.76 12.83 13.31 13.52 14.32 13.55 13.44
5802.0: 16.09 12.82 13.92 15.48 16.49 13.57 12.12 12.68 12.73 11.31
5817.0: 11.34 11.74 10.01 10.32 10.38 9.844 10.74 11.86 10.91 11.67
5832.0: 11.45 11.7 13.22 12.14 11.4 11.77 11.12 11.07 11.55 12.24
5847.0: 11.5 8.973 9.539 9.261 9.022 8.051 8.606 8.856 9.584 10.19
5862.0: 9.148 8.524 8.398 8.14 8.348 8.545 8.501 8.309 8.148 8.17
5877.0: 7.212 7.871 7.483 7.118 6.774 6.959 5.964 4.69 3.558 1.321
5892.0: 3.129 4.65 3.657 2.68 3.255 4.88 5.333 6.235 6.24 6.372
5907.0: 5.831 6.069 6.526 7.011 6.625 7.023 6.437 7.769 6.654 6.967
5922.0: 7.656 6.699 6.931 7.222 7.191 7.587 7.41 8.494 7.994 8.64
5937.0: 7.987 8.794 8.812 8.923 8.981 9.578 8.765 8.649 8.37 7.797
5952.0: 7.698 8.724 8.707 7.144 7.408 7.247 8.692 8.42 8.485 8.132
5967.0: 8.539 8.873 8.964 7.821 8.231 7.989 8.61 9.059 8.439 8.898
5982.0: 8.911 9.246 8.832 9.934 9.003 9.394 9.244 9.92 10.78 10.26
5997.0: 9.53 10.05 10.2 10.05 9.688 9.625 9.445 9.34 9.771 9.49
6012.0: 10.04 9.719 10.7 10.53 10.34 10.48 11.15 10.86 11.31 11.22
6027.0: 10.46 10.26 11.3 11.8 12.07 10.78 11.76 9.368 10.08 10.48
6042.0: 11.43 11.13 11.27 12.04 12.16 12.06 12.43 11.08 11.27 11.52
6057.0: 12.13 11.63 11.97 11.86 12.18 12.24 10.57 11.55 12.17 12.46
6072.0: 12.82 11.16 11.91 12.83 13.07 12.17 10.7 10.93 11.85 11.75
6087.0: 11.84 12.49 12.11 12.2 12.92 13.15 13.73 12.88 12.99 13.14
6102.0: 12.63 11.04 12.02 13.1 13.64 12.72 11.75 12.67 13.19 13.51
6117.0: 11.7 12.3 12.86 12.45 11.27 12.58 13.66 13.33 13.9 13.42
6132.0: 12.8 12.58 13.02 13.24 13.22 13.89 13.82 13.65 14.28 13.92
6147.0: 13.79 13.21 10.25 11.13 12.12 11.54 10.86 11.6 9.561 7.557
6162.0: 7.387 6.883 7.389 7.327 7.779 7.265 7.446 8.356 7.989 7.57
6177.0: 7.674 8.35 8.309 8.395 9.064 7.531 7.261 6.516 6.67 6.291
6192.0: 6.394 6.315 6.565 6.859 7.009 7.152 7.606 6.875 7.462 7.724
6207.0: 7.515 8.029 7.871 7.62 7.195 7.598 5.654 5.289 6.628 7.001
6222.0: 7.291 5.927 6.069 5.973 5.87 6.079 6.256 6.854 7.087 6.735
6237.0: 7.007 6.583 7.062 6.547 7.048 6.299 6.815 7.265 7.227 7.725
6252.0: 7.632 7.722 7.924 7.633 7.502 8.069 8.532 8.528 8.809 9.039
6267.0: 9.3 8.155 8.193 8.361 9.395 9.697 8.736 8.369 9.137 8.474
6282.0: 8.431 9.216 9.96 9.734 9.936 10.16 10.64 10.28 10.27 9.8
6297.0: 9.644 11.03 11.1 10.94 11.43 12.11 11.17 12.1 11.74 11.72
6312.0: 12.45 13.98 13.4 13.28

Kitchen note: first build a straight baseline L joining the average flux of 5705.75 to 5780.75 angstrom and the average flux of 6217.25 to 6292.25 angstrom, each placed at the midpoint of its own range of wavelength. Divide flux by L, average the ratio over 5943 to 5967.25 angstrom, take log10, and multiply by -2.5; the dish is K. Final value 0.24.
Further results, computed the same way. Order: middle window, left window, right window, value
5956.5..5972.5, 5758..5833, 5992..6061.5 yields 0.332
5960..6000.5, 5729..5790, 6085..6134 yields 0.355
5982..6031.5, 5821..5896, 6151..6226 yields -0.210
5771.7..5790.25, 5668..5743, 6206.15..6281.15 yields -0.108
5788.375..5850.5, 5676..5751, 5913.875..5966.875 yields -0.214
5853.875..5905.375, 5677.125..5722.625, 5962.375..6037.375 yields 0.477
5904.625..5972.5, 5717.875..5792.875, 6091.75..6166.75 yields 0.488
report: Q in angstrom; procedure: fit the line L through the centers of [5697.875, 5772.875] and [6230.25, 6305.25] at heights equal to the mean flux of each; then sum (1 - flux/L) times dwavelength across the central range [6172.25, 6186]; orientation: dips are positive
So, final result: 1.67 angstrom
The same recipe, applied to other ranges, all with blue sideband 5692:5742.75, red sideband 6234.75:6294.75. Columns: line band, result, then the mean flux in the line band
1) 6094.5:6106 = -3.95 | 12.7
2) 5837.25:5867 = 3.23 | 9.86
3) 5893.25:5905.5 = 6.87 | 4.72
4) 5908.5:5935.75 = 8.71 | 7.21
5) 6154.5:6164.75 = -0.04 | 9.09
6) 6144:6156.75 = -4.38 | 12.2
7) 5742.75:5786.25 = -1.99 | 12.2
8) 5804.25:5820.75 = -2.23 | 12.9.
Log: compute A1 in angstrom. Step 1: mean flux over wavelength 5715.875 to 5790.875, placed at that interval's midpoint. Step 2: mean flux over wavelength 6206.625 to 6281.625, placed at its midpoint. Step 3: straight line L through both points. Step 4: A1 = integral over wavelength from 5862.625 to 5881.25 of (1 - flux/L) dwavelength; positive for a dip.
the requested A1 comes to 5.0 angstrom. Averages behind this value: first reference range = 12.2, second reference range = 7.47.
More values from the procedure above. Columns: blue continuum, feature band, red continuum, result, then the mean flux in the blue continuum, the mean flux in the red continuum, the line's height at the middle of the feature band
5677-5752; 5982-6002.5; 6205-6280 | -0.3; 11.8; 7.45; 9.54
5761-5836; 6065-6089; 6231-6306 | -4.3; 12.1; 8.66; 10.1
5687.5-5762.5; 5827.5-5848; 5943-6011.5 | -1.8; 12.2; 8.94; 10.7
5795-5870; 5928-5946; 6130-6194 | 4.0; 11.3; 9.85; 10.8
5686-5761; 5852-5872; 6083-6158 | 5.8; 12.2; 12.7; 12.3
